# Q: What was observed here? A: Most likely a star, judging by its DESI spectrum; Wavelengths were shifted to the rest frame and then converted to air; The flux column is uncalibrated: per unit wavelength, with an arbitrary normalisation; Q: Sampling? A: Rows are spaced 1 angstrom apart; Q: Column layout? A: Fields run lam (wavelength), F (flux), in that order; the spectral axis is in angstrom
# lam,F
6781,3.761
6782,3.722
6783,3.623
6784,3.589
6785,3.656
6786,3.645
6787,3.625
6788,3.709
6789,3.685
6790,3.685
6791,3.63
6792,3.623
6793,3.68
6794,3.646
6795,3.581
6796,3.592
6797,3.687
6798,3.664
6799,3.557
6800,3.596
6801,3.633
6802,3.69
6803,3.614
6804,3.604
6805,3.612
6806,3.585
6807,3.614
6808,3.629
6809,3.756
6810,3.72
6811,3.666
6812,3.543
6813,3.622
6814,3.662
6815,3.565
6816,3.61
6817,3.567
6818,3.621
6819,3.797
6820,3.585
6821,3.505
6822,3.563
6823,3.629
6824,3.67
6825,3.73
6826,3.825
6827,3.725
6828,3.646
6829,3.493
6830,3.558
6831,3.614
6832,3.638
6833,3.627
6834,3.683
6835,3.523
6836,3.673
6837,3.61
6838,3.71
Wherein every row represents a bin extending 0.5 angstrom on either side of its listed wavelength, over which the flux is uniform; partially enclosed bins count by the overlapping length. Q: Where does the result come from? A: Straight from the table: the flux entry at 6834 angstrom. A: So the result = 3.683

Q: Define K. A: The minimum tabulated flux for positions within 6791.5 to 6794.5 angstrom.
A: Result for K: 3.623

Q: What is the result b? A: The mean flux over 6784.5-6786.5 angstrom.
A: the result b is 3.65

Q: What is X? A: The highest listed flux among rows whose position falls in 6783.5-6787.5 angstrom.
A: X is 3.656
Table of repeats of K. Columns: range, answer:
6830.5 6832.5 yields 3.614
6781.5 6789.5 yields 3.589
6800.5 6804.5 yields 3.604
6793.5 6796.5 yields 3.581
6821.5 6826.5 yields 3.563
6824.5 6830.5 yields 3.493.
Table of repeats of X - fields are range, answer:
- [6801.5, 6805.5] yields 3.69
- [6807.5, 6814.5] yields 3.756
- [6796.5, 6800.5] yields 3.687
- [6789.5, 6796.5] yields 3.685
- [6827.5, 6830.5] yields 3.646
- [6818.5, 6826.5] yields 3.825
